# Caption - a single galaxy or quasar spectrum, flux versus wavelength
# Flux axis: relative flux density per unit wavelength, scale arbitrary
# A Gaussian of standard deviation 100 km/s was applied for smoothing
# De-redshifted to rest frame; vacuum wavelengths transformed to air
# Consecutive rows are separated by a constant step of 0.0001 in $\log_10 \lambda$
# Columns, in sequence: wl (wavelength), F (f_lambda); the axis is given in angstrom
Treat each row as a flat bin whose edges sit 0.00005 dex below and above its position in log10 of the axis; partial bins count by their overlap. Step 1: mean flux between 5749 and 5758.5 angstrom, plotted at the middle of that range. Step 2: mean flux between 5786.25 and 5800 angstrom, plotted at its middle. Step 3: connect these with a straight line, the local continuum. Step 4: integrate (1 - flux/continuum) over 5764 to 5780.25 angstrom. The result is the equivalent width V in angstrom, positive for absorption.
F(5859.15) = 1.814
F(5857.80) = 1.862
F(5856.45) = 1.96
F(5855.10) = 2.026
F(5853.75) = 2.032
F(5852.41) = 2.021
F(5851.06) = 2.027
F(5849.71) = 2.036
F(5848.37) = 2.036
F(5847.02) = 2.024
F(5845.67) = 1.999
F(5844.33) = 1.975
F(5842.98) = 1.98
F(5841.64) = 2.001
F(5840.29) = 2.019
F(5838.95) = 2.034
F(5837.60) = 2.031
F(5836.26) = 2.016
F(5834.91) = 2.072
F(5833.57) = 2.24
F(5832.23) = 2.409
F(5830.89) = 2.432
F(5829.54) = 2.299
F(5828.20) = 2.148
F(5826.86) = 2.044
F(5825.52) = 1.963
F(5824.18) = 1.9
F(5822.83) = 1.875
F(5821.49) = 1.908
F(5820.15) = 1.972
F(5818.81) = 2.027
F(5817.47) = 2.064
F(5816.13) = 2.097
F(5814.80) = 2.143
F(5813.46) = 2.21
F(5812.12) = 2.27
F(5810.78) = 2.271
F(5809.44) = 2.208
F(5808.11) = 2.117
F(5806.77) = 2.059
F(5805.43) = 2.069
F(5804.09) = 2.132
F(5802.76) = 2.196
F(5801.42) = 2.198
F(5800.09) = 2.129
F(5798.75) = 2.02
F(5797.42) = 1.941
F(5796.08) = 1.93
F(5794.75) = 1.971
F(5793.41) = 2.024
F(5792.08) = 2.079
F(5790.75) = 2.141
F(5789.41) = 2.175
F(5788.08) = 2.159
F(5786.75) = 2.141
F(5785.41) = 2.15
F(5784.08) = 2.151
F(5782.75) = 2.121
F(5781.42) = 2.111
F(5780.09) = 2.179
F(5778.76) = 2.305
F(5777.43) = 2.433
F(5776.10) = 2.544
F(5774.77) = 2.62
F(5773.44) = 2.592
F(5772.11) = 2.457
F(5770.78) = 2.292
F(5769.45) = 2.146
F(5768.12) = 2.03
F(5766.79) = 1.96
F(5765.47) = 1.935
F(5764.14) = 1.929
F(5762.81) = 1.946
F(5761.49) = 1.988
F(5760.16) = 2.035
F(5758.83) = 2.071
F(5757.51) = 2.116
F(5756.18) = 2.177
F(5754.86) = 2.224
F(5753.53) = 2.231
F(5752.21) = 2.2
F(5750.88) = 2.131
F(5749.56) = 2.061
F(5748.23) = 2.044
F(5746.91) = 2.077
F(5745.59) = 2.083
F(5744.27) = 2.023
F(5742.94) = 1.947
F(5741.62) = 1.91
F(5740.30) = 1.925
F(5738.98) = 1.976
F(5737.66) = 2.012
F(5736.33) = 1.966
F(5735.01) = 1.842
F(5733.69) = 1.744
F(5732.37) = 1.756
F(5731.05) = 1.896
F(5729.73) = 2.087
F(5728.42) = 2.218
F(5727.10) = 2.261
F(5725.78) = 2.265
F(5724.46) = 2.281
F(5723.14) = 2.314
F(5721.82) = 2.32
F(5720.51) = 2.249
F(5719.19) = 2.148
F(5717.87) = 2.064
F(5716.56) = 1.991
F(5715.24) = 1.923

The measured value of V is -1.3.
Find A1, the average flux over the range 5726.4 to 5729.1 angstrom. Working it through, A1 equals 2.24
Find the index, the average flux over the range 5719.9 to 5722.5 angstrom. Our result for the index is 2.29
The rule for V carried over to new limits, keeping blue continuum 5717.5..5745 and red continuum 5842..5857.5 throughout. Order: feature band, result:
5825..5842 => -1.02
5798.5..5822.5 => -1.07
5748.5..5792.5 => -2.93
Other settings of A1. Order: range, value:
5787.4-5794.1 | 2.12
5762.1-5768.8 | 1.96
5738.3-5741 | 1.95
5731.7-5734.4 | 1.75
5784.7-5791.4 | 2.15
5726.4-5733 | 2.05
